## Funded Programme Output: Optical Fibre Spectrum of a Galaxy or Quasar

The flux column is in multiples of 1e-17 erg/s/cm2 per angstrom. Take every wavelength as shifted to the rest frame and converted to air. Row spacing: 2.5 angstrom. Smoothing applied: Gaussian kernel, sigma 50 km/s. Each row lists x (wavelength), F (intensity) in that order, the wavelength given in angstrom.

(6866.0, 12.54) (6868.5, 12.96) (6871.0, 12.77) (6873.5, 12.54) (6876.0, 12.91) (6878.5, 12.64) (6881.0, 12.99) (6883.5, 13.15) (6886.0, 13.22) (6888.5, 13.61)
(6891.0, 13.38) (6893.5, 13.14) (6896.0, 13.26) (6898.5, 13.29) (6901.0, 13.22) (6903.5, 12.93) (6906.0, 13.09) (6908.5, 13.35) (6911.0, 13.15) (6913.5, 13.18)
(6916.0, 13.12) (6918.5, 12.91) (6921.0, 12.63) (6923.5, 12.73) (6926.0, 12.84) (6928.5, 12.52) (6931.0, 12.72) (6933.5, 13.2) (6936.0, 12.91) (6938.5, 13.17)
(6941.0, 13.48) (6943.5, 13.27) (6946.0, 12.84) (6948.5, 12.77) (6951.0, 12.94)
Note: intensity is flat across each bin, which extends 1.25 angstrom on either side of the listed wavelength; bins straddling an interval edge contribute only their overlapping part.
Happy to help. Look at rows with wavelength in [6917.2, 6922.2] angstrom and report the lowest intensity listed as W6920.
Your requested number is 12.63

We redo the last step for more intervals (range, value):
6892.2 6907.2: 12.93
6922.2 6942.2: 12.52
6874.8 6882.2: 12.64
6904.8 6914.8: 13.09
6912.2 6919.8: 12.91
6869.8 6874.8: 12.54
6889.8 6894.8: 13.14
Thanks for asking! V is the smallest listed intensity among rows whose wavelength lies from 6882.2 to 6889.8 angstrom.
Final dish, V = 13.15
